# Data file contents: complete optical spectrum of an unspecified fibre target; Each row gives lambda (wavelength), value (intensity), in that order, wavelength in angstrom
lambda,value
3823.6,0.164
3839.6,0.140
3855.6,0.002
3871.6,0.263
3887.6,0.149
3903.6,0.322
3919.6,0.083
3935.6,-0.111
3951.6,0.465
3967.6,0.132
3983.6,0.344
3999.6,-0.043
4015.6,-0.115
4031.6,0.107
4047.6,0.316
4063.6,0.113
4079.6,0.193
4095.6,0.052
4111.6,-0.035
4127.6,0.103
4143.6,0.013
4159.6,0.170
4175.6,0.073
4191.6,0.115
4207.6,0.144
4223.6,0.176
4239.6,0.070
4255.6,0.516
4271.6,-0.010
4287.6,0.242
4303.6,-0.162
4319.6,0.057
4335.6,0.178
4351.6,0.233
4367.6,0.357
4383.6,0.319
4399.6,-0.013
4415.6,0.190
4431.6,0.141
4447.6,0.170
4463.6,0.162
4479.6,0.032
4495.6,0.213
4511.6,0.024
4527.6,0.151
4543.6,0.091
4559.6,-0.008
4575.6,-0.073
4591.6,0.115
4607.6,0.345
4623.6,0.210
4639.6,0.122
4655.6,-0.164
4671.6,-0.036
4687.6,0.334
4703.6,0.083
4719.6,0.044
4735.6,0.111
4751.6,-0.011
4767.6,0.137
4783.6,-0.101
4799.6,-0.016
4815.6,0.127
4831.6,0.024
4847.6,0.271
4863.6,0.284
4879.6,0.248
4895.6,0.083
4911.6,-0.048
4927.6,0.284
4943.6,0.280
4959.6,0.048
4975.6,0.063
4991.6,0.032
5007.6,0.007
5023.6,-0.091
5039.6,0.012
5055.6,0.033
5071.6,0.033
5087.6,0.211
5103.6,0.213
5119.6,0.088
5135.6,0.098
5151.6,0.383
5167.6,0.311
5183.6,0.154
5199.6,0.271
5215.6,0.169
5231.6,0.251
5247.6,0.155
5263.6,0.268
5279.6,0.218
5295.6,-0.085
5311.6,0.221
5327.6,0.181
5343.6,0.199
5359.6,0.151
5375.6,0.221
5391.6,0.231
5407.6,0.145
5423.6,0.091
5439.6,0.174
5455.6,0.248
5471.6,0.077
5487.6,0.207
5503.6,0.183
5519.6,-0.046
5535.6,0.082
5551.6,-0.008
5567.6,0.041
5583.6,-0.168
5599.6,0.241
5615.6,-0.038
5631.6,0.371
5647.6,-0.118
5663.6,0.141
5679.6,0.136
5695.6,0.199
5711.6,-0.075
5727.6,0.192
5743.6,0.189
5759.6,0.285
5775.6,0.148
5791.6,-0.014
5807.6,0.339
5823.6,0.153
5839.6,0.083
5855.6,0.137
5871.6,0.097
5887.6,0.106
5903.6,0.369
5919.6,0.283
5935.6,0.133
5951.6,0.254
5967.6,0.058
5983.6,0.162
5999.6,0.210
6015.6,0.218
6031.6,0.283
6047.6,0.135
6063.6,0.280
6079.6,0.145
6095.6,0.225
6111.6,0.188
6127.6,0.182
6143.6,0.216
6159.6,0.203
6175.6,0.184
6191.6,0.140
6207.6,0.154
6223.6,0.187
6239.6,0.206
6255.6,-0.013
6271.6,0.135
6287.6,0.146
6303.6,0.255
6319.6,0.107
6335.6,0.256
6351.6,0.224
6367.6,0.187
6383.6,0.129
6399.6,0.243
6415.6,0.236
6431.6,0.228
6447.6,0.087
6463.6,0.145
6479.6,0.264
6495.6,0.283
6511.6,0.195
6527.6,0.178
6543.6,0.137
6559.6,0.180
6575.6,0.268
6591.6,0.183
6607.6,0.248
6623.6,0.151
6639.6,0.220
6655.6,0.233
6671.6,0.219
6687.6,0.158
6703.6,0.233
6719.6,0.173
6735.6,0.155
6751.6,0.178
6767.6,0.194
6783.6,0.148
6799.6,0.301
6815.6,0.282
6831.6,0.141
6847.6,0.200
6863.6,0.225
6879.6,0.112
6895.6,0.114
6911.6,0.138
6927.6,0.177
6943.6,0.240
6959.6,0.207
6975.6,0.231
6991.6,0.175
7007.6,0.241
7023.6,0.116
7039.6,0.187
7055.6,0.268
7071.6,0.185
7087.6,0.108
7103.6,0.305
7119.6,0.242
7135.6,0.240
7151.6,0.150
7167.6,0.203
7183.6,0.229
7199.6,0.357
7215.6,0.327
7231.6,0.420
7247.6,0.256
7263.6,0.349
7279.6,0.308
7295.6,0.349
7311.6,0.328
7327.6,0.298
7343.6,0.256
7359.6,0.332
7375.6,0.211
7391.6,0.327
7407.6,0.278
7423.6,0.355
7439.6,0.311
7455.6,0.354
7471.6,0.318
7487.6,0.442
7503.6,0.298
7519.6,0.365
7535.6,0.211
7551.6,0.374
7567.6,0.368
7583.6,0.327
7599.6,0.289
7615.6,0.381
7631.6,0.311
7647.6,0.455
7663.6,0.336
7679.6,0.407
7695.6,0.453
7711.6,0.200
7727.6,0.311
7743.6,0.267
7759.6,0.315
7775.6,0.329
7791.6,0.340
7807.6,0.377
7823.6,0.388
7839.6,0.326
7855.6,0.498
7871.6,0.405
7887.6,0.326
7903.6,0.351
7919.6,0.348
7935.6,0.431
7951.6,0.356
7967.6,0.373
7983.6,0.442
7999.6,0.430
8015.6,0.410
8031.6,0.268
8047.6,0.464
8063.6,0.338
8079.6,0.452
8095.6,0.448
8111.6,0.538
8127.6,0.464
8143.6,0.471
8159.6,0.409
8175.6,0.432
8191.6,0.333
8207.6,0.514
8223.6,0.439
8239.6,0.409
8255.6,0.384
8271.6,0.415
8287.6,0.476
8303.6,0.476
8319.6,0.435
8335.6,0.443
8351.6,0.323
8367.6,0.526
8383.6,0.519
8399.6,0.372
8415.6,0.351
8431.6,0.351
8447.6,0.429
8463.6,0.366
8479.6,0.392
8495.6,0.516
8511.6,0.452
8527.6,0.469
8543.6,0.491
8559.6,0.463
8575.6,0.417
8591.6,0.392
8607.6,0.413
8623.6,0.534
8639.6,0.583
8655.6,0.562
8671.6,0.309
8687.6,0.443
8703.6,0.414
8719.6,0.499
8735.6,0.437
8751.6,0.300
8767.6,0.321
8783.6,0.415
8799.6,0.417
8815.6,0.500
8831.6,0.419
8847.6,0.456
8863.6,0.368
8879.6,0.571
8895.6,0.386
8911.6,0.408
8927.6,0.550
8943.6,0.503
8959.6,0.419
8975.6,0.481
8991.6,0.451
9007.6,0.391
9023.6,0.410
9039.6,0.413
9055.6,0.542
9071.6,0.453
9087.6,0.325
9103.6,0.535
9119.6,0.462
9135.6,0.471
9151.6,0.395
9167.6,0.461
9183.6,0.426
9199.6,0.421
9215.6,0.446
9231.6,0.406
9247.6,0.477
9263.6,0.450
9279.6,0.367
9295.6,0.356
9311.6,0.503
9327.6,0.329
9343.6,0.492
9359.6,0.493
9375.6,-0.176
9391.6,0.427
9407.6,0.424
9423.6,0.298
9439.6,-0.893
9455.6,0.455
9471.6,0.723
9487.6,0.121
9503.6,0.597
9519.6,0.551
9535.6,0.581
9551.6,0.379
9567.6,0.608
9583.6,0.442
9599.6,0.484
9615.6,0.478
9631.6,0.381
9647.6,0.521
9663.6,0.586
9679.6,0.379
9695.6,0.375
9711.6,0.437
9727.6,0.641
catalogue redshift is 0.80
